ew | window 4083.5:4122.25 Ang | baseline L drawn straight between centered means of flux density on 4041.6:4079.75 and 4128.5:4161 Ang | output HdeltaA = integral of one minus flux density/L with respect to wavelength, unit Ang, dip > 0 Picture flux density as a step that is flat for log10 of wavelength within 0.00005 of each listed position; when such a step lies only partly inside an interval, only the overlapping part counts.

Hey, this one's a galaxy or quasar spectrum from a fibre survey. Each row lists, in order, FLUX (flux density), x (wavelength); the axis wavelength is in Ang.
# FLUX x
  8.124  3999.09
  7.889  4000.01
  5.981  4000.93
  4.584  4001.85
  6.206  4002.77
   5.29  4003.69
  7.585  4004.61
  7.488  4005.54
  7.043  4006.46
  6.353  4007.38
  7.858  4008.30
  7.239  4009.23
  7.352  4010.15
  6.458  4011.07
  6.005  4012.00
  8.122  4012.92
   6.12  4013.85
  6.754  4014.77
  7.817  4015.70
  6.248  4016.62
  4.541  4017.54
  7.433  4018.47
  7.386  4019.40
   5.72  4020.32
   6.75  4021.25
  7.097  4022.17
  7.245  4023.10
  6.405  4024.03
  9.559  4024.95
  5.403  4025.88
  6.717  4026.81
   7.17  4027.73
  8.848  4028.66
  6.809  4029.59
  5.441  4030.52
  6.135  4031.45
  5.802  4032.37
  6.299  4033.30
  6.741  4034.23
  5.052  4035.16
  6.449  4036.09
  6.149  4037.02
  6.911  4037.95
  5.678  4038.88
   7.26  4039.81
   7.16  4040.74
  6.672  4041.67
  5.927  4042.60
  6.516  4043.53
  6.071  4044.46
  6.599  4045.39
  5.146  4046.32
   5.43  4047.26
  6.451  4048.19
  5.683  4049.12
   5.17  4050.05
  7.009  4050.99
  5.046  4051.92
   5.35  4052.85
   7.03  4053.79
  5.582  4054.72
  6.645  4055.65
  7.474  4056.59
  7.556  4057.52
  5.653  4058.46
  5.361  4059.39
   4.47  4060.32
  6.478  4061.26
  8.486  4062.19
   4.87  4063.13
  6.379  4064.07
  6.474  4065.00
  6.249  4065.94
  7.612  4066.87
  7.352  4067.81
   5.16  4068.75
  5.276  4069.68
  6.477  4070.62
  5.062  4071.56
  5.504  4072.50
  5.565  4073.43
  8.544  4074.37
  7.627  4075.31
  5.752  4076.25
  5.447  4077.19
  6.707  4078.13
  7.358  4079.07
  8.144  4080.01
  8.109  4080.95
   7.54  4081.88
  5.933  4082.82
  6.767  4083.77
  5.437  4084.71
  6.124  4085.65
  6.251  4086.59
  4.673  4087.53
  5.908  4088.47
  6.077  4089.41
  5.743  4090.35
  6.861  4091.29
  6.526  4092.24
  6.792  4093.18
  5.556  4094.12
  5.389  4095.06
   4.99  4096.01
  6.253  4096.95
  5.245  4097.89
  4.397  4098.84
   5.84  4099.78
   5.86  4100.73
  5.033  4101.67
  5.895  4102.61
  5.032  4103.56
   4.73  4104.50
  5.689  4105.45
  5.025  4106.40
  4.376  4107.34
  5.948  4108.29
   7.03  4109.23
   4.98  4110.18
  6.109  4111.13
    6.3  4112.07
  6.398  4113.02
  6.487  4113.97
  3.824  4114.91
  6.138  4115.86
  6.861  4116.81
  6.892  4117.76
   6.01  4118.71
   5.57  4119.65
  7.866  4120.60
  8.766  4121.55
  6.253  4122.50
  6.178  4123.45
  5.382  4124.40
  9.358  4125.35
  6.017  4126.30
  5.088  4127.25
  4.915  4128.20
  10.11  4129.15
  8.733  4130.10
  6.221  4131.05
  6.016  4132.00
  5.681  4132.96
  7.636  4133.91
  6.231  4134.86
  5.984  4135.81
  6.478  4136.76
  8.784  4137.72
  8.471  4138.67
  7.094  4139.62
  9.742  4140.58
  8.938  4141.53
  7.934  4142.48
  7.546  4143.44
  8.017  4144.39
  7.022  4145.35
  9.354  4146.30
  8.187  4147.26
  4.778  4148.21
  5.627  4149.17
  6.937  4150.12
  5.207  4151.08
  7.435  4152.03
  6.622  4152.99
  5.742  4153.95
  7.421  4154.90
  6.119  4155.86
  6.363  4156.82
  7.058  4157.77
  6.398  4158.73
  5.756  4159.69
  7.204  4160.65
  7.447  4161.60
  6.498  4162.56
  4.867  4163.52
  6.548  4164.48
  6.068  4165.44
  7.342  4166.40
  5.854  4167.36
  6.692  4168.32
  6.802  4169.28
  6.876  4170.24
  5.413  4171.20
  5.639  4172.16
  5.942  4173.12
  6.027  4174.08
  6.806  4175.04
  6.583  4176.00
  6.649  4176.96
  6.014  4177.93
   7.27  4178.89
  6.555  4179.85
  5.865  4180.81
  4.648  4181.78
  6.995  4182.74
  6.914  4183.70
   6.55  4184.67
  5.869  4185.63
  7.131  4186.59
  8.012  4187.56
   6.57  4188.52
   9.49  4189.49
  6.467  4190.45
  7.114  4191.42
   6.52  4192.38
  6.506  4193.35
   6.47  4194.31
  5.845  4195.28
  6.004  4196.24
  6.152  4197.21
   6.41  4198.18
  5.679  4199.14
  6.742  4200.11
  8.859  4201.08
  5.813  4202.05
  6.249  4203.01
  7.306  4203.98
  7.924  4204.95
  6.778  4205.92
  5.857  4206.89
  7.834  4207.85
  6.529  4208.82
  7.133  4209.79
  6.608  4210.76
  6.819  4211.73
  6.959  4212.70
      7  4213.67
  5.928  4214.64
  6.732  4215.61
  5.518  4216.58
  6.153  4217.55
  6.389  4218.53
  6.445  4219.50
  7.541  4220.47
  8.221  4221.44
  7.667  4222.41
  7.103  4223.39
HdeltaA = 4.6 Ang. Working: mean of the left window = 6.23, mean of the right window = 7.13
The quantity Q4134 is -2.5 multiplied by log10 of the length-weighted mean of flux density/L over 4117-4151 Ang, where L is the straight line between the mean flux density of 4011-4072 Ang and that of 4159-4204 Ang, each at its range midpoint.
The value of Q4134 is -0.10 mag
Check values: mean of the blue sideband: 6.4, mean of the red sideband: 6.52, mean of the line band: 7.11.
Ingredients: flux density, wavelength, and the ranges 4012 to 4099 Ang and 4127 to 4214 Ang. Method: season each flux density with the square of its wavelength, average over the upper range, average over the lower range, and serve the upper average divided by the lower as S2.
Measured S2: 1.13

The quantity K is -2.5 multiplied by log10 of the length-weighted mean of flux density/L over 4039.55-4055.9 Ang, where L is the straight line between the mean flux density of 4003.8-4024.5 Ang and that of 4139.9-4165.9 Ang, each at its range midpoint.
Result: 0.121 mag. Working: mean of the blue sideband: 6.84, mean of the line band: 6.13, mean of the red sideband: 6.92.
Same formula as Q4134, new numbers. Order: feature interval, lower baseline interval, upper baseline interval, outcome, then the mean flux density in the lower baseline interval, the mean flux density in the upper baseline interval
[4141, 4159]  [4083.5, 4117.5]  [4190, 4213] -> -0.13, 5.74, 6.69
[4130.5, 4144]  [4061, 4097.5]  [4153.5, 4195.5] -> -0.14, 6.34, 6.53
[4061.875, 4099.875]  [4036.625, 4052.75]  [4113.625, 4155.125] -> 0.04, 6.15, 6.94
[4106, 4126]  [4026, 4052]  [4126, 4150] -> 0.12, 6.3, 7.23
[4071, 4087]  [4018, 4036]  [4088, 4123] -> -0.07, 6.73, 5.91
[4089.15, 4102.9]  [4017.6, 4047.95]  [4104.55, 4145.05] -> 0.16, 6.53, 6.72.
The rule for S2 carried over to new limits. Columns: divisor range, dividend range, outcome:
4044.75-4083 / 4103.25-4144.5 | 1.08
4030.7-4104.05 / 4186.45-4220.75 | 1.17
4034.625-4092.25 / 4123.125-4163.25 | 1.15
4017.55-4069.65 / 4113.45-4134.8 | 1.08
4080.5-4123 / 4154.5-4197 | 1.13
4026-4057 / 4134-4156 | 1.21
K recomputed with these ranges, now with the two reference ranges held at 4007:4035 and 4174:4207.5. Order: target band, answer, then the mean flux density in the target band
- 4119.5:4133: -0.03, 6.87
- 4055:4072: 0.08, 6.27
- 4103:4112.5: 0.21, 5.52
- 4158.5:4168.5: 0.04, 6.42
